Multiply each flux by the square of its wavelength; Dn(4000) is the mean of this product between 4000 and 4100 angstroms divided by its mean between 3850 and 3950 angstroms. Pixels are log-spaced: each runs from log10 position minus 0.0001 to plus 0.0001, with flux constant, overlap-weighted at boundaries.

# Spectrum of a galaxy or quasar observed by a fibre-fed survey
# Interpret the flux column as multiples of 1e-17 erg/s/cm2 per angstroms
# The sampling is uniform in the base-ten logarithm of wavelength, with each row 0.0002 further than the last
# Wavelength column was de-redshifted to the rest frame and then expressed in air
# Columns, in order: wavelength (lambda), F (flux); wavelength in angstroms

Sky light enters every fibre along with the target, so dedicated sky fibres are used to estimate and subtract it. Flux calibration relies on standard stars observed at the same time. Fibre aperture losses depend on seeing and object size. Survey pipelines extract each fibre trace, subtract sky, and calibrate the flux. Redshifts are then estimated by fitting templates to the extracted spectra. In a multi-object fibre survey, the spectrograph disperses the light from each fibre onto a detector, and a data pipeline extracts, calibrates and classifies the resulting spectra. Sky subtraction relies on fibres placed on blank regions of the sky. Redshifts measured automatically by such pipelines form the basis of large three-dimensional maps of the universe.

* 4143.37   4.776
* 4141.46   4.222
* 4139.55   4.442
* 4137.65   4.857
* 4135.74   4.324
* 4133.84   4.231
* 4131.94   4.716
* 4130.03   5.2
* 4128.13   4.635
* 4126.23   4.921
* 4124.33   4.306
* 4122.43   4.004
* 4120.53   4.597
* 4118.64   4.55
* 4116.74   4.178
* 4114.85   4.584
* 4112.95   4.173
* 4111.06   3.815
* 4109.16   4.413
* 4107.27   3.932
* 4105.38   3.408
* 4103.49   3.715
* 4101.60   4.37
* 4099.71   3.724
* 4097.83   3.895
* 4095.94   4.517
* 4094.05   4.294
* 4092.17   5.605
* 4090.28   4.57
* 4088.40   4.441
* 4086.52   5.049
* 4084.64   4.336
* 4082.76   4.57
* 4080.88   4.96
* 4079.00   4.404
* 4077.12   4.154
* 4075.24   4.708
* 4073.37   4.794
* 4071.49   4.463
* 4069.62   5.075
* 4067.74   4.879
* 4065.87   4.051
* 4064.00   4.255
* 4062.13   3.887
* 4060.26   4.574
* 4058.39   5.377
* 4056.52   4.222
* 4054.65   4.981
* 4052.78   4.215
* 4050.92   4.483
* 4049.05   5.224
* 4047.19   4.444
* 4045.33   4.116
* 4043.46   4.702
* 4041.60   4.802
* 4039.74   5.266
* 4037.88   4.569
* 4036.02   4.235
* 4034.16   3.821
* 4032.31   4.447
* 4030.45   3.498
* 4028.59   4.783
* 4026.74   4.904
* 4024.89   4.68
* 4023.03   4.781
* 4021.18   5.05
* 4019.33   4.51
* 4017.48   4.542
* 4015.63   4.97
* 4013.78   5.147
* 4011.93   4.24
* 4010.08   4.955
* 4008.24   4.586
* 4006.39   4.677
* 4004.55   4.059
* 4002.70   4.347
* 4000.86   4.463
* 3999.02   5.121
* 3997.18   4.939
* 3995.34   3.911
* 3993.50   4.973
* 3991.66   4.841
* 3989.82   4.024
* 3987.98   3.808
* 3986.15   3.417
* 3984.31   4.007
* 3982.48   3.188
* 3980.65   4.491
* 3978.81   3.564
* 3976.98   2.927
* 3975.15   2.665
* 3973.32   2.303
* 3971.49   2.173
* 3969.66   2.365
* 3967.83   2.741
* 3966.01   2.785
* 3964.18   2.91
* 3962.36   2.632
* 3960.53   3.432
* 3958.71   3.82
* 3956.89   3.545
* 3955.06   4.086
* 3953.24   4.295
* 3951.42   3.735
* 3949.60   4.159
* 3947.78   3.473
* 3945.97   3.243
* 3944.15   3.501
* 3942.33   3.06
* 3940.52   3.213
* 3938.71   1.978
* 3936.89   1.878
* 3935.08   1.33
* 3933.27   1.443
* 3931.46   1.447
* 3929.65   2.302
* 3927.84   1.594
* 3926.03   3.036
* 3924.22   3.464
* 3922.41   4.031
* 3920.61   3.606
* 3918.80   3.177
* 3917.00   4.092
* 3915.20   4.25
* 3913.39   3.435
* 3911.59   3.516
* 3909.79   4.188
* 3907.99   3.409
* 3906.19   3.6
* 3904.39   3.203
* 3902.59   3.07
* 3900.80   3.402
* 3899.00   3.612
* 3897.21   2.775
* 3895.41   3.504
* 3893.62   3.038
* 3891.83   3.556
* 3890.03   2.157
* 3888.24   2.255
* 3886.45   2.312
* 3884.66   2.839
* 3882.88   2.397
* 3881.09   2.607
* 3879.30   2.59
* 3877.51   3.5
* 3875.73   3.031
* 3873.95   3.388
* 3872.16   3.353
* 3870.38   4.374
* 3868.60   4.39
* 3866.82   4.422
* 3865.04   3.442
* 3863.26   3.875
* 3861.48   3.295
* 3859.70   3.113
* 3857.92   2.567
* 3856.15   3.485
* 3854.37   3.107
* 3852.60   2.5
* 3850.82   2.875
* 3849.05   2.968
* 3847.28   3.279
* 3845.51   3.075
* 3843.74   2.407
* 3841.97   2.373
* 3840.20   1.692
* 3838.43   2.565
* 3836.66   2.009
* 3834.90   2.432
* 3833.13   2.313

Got 1.6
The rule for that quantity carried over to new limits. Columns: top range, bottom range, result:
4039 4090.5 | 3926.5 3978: 1.72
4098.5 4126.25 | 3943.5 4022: 1.14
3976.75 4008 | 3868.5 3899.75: 1.45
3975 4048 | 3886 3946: 1.54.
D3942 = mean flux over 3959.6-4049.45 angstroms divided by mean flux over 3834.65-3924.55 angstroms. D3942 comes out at 1.3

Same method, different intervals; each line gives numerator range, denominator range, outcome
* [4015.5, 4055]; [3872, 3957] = 1.48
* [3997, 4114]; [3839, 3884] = 1.44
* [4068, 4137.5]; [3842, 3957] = 1.41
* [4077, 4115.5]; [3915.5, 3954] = 1.46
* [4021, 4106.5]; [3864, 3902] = 1.41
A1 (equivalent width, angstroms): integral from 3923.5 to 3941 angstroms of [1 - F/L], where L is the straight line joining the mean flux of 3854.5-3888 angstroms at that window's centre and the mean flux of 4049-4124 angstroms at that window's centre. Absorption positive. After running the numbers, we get 7.10 angstroms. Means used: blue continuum 3.25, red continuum 4.42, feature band 2.13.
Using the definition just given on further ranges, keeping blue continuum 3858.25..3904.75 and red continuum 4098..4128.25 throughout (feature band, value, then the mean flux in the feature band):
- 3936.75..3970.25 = 2.6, 3.24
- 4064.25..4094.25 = -4.5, 4.65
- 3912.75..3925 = -1.3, 3.73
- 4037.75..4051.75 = -2.9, 4.71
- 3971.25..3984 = 1.7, 3.14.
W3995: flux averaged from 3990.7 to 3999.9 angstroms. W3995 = 4.75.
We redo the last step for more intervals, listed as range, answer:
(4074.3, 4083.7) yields 4.56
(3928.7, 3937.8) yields 1.68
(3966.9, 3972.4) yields 2.43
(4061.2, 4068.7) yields 4.27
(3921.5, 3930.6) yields 2.88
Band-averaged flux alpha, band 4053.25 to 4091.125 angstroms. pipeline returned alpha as 4.58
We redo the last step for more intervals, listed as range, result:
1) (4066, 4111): 4.43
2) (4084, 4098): 4.63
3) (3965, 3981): 2.83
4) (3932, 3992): 3.16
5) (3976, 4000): 4.09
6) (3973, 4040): 4.3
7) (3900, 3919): 3.59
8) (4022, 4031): 4.58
